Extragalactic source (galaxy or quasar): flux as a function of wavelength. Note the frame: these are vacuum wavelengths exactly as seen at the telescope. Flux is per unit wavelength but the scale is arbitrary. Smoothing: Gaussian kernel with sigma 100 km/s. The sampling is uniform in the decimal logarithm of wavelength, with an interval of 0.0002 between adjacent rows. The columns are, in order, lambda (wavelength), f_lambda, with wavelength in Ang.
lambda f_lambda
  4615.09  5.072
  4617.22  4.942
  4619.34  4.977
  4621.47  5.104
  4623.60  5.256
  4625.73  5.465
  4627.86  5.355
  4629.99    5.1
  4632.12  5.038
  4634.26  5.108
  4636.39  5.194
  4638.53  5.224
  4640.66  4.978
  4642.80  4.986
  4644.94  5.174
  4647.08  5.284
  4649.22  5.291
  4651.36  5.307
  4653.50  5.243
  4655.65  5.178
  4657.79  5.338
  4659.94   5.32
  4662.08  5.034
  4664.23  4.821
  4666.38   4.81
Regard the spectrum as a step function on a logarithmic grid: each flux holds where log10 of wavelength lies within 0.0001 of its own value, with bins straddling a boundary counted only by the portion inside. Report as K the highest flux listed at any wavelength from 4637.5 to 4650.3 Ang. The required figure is 5.291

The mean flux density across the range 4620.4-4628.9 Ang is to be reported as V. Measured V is 5.29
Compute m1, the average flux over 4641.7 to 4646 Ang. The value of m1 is 5.07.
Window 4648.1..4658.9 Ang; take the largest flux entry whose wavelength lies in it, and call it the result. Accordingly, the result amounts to 5.338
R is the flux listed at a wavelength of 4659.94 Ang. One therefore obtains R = 5.32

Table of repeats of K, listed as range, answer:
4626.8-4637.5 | 5.355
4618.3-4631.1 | 5.465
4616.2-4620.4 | 4.977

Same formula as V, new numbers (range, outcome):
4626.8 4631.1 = 5.23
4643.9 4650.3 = 5.25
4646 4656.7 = 5.26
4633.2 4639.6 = 5.18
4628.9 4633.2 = 5.07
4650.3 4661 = 5.28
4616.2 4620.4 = 4.97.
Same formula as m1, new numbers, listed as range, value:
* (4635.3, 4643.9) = 5.1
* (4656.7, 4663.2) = 5.23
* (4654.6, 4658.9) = 5.26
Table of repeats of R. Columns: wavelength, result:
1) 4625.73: 5.465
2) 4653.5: 5.243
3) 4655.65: 5.178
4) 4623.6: 5.256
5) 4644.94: 5.174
